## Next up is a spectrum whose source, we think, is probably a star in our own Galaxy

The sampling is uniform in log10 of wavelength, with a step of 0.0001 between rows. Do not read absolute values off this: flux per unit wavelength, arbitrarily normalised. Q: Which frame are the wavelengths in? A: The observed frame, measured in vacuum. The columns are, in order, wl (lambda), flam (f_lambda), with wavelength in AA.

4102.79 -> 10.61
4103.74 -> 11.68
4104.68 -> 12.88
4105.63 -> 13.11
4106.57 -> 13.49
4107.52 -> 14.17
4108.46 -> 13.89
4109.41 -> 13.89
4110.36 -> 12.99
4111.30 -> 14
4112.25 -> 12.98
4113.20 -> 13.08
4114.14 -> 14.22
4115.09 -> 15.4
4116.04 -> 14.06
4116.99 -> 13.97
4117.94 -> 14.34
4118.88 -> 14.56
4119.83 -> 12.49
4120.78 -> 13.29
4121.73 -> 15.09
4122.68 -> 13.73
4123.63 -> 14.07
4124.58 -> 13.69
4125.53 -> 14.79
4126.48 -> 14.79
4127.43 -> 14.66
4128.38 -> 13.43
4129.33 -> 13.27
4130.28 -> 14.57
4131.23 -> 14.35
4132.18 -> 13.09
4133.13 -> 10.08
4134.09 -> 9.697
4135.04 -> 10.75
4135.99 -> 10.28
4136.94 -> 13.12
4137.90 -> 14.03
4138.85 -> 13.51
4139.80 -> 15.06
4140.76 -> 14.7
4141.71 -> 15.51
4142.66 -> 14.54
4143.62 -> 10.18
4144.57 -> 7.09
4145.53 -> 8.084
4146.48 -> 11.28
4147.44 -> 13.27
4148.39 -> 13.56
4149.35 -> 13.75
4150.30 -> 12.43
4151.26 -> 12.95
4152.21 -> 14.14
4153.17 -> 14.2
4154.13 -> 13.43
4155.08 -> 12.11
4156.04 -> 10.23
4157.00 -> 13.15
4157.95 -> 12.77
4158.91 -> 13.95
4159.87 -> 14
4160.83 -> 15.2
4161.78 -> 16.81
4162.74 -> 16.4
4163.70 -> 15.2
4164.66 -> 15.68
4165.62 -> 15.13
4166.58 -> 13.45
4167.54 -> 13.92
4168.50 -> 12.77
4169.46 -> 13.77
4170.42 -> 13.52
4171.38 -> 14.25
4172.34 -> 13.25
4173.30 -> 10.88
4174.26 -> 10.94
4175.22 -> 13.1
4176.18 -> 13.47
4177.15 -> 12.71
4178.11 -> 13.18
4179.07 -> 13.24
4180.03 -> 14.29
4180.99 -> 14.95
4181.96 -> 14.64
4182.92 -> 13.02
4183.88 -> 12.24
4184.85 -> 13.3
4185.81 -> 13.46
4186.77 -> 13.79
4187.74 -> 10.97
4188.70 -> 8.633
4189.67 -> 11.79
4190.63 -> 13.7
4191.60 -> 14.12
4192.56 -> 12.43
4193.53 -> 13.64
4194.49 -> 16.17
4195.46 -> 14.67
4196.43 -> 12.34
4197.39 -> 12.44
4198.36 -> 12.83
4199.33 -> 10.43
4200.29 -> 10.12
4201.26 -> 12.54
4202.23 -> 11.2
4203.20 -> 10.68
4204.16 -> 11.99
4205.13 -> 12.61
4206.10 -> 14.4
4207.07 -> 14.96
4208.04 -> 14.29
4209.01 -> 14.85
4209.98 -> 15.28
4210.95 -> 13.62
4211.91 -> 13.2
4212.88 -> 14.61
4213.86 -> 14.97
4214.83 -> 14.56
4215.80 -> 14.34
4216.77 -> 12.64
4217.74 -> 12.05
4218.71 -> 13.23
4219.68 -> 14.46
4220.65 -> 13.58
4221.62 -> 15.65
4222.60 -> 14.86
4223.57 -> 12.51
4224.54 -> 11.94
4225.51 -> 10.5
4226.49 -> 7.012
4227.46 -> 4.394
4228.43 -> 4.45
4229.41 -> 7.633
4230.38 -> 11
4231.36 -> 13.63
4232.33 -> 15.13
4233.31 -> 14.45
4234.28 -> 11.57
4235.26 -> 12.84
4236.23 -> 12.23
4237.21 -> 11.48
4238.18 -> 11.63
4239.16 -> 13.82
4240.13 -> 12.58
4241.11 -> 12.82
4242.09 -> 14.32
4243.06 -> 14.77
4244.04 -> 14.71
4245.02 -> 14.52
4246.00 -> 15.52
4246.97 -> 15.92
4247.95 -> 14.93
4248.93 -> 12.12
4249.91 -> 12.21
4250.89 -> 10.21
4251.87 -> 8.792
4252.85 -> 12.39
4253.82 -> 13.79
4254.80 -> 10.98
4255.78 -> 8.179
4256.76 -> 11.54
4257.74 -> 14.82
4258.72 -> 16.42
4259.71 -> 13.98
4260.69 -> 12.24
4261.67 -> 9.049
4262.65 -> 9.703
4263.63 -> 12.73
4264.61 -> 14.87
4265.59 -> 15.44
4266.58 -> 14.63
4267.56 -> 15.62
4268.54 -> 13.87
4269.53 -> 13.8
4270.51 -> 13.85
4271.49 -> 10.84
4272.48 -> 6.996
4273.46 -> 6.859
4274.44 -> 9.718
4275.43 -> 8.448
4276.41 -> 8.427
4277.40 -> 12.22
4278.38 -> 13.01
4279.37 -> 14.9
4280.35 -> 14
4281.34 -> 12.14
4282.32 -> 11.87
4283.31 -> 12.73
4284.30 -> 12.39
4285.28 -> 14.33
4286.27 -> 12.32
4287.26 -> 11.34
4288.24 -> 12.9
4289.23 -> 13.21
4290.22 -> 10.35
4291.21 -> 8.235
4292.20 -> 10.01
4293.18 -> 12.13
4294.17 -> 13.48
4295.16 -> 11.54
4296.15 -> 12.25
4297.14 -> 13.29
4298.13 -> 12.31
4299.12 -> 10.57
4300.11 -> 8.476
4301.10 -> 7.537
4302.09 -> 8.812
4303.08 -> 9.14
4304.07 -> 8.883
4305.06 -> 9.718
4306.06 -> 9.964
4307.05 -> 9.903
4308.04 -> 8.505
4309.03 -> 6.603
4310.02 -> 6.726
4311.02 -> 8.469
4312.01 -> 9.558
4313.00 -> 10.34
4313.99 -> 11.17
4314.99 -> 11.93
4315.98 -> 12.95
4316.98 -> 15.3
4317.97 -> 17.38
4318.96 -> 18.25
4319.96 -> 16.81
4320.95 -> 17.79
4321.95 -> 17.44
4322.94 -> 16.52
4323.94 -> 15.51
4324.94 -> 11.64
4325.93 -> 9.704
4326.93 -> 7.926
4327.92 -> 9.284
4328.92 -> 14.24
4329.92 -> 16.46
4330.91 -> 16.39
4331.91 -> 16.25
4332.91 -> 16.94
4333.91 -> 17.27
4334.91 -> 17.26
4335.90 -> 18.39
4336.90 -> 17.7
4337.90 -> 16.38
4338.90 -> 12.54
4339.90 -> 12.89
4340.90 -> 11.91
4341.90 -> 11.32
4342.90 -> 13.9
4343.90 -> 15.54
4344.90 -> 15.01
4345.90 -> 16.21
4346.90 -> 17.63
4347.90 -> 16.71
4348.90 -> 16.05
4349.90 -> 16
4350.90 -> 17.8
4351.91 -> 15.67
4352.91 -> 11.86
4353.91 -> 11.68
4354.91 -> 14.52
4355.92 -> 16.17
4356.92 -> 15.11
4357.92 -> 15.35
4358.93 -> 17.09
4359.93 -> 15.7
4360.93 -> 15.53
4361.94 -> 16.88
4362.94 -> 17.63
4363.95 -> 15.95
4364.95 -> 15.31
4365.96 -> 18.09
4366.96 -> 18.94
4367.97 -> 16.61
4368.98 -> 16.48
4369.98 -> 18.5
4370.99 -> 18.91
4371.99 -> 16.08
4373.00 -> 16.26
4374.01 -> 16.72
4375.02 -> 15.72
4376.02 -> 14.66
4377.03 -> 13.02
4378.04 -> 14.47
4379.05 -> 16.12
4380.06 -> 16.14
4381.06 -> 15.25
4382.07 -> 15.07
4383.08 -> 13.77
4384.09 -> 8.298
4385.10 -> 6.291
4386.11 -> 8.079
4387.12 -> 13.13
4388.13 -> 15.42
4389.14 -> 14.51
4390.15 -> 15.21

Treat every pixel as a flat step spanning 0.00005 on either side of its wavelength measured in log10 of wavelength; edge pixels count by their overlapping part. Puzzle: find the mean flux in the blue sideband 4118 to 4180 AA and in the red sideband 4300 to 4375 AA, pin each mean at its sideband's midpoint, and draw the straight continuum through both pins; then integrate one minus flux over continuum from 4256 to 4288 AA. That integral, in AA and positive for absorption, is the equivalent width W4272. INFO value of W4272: 3.7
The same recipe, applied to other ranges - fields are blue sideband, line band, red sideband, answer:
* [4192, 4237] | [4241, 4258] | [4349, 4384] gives 0.5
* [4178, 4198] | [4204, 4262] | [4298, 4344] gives 1.4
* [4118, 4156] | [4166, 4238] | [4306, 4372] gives 4.2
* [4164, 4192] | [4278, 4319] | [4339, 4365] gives 9.1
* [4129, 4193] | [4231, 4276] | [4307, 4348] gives 2.9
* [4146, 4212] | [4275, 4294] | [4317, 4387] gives 3.4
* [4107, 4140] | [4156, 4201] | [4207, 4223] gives 1.9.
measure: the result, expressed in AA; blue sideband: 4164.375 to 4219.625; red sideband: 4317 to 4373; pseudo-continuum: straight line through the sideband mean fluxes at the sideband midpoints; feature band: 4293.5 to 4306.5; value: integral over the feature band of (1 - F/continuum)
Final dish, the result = 3.8 AA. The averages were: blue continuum 13.2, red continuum 15.6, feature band 10.5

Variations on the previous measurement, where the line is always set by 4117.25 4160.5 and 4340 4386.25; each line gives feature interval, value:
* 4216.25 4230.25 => 2.8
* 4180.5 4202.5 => 1.2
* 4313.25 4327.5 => 0.5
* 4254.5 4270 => 1.3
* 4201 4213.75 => 0.2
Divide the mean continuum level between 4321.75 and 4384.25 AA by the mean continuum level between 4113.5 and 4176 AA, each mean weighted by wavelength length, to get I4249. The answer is 1.15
